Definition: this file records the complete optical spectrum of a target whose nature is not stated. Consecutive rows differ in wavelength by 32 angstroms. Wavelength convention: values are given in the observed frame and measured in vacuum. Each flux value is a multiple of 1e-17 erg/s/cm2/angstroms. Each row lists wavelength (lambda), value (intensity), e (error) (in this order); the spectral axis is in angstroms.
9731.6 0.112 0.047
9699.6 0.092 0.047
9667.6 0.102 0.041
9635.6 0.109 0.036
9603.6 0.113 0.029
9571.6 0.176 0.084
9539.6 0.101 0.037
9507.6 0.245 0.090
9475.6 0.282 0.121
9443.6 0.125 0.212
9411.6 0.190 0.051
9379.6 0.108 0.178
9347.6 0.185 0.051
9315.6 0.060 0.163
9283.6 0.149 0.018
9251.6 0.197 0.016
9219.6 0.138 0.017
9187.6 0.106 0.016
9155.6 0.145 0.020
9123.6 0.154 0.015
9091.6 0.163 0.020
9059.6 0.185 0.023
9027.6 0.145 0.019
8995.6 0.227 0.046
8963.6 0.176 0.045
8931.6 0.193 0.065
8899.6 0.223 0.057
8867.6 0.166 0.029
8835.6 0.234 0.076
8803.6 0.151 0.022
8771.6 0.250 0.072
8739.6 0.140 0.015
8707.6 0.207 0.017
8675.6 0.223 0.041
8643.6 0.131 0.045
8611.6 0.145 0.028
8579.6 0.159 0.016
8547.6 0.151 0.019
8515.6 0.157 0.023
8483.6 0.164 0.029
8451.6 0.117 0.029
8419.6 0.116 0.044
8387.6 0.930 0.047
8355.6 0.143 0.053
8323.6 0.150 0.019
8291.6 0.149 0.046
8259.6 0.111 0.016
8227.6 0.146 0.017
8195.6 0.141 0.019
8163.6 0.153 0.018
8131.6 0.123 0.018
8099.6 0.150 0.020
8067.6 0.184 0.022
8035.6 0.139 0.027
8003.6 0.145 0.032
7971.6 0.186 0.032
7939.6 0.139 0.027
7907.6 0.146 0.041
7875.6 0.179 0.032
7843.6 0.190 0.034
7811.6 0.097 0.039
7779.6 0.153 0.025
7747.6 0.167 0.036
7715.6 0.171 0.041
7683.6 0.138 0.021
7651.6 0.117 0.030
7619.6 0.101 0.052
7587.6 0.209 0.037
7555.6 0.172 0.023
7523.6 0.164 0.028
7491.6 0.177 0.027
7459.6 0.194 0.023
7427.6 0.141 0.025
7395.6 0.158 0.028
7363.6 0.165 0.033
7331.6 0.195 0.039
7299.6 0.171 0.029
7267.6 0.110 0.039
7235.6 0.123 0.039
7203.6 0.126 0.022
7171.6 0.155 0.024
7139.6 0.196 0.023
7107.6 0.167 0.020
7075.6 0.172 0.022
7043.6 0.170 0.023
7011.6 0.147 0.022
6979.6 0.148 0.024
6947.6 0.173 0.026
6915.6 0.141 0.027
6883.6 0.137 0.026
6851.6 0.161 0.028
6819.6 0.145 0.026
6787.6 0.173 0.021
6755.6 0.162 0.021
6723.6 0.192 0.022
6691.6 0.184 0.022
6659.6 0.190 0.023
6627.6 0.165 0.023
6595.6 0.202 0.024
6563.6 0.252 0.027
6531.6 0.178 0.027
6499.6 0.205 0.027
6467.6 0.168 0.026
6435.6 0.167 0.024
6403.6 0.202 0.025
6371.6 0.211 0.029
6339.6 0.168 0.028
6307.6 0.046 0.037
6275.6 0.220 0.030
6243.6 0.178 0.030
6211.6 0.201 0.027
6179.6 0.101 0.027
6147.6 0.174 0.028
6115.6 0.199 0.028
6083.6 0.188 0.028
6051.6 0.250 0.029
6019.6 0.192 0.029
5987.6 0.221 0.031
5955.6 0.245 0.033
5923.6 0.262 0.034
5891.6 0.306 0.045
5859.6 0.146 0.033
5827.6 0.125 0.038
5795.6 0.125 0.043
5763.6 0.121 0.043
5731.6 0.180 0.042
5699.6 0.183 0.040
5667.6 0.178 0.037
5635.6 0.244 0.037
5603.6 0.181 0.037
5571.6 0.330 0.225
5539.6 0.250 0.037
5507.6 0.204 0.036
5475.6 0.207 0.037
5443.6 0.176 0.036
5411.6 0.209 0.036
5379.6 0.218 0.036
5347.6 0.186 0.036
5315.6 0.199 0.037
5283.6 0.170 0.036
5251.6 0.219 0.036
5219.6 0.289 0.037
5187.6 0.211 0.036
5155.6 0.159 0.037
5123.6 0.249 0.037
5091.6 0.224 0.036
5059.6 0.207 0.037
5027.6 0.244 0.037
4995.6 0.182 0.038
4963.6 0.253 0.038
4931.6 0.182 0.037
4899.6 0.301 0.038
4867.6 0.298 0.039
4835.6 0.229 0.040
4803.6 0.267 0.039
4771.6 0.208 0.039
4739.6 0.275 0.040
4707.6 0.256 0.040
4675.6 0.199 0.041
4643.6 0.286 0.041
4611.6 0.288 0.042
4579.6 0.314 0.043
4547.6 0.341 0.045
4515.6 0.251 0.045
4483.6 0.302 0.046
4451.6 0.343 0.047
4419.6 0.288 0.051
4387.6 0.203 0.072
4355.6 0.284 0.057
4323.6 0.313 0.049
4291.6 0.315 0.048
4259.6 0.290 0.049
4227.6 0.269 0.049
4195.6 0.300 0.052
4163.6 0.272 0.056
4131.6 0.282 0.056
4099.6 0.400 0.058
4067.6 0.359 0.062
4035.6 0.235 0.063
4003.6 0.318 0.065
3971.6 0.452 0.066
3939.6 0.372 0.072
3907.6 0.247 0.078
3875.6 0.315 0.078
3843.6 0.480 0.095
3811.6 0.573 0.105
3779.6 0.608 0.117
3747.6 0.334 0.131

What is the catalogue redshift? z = 1.25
